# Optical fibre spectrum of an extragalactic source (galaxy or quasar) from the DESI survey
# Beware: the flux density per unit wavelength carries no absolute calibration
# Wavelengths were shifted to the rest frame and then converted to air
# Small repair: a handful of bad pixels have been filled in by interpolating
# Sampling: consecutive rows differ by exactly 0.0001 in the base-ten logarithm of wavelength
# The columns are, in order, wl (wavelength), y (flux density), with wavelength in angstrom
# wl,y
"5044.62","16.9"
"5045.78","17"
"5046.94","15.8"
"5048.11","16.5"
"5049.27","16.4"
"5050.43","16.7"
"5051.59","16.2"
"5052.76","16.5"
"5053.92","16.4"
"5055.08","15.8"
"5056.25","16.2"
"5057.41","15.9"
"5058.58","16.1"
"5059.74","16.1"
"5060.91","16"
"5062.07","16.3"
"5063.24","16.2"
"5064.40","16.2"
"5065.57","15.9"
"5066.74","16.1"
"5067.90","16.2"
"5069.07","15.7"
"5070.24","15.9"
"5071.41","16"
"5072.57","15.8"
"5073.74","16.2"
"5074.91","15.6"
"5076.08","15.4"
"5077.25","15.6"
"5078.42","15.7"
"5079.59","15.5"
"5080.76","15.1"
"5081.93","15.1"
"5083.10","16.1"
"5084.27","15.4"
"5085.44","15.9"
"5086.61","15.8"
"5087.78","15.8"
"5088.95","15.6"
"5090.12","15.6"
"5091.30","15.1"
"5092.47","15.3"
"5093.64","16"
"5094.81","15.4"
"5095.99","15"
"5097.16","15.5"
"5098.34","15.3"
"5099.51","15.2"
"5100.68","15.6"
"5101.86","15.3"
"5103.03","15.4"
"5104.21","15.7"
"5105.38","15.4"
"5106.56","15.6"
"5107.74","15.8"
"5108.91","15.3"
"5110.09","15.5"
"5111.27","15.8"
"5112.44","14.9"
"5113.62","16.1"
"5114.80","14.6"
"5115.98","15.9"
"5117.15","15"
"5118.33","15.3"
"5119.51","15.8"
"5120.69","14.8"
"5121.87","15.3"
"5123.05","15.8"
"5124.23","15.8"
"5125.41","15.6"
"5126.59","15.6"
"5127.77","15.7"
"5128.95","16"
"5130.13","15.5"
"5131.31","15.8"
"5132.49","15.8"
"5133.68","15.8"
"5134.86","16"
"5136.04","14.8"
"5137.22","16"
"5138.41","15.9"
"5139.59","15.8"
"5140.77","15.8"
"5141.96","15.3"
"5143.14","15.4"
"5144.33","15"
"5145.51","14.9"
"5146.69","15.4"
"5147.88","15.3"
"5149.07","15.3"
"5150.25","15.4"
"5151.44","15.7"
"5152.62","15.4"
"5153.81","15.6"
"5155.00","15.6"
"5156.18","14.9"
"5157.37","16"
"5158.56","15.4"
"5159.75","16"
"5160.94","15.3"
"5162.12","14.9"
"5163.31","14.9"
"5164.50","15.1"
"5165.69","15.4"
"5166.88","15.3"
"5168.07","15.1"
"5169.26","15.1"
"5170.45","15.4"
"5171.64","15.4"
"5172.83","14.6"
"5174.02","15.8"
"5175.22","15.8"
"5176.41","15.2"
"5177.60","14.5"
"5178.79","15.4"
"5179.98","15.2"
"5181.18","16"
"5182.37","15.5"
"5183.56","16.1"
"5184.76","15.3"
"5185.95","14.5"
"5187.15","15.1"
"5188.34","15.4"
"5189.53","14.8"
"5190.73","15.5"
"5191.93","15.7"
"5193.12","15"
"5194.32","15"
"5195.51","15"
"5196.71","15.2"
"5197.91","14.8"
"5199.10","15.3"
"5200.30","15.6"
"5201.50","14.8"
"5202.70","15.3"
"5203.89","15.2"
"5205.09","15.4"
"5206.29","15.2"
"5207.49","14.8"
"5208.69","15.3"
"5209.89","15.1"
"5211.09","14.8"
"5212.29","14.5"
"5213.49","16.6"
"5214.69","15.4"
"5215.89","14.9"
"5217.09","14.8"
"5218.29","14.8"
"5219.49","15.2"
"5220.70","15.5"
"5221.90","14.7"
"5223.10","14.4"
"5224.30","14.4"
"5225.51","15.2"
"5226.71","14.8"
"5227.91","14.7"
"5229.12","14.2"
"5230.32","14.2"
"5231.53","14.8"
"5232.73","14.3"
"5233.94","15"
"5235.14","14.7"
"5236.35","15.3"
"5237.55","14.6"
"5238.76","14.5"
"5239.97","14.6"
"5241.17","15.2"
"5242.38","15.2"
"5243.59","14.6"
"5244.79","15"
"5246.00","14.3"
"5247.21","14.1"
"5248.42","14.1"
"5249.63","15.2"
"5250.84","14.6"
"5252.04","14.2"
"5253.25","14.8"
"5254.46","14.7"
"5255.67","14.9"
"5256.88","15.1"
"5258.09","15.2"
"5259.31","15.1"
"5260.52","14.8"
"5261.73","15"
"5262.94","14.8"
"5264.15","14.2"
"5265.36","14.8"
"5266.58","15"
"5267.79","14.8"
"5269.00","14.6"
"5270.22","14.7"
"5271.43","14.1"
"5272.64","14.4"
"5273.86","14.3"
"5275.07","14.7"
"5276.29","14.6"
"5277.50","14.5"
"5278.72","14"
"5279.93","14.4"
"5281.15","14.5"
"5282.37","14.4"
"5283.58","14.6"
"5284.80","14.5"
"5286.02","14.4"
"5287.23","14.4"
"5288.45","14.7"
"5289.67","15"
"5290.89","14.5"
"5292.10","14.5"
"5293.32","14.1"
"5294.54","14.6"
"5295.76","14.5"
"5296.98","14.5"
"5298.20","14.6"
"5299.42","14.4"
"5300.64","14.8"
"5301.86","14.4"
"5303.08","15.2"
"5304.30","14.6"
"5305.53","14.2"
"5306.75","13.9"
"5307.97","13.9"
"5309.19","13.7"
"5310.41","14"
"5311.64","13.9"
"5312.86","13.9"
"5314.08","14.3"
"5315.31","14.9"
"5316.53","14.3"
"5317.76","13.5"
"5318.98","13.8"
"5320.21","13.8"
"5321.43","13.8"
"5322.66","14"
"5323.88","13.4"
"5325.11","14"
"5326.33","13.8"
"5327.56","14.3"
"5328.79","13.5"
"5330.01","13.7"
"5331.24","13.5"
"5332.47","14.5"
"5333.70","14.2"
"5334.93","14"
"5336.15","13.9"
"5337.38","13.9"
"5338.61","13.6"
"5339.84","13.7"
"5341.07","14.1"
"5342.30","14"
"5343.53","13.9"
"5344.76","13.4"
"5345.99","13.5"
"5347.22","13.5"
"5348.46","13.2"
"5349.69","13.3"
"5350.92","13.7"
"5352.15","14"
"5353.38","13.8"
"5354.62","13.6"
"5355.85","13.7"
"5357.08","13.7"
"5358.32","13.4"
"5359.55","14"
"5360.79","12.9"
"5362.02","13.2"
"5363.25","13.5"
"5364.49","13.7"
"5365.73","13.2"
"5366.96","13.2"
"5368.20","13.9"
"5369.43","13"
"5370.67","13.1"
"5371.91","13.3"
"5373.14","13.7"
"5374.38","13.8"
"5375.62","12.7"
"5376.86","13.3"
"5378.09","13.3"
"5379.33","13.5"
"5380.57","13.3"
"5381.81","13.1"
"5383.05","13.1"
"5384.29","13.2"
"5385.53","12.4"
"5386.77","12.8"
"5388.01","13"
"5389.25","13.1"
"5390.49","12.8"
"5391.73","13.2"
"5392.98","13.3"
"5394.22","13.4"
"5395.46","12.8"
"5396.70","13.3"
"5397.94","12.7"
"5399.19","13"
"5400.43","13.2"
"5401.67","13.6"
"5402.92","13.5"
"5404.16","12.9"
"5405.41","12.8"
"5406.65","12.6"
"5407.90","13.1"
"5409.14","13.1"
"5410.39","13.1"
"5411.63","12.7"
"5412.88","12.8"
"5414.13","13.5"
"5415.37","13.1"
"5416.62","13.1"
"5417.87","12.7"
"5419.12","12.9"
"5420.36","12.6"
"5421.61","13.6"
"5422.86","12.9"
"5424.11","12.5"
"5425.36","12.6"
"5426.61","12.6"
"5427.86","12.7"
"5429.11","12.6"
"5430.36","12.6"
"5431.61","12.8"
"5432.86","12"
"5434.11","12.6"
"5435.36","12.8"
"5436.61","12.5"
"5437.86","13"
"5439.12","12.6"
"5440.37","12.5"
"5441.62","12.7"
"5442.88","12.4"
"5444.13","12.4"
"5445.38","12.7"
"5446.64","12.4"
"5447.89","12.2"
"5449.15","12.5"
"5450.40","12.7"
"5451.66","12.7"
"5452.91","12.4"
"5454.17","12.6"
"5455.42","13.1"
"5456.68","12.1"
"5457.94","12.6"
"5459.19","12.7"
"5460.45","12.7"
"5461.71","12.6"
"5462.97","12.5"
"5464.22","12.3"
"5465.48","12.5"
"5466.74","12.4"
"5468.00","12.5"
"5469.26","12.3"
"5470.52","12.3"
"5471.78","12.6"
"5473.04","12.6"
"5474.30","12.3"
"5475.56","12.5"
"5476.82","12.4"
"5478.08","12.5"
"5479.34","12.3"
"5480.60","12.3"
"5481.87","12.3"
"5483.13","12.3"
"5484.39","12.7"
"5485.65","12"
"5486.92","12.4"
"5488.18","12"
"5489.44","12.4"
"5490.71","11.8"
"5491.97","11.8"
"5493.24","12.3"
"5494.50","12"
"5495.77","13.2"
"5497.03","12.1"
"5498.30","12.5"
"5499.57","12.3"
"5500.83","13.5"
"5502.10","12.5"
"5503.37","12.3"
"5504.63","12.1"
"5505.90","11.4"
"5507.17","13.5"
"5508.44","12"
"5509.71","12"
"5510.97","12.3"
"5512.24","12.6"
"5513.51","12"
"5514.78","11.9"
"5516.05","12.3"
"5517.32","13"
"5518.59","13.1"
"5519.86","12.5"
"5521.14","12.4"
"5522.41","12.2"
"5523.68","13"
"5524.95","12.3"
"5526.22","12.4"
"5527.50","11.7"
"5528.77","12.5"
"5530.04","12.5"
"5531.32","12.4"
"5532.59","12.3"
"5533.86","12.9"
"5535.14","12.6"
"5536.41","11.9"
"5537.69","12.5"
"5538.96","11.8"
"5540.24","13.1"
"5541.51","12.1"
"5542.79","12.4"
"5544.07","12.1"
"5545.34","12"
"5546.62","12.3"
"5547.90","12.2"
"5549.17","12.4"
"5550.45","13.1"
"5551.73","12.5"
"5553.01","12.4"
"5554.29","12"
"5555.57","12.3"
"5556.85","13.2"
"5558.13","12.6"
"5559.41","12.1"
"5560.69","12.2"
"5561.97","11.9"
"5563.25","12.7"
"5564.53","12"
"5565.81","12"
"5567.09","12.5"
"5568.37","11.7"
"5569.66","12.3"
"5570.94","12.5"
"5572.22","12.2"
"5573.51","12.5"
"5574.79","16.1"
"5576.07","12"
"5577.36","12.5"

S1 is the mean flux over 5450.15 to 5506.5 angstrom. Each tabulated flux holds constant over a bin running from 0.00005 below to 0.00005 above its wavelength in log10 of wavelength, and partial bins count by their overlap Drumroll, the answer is 12.4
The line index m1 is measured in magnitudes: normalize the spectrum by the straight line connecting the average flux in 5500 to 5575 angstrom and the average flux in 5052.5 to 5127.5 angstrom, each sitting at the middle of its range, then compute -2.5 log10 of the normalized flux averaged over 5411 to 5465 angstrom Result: 0.04 mag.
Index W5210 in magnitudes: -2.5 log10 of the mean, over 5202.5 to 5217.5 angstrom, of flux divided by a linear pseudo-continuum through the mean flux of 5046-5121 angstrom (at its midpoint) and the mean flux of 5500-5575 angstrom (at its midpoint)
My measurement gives -0.03 mag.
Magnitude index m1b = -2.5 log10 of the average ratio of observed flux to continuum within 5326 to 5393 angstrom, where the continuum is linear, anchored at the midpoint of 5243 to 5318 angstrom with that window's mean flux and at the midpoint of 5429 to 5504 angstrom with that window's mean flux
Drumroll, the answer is 0.01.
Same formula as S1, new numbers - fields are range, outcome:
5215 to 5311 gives 14.6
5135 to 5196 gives 15.3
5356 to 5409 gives 13.2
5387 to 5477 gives 12.7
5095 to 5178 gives 15.4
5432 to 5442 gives 12.6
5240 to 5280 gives 14.7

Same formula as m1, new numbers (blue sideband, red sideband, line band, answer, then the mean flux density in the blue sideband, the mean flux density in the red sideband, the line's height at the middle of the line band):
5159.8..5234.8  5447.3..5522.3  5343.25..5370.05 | 0.01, 15.1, 12.4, 13.6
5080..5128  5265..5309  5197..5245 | -0.01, 15.5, 14.5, 14.8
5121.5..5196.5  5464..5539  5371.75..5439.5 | 0.02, 15.4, 12.4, 13.2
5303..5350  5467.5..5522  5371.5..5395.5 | 0.02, 13.9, 12.4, 13.4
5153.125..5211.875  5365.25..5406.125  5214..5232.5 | 0.00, 15.3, 13.2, 14.8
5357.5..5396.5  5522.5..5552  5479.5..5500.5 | 0.03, 13.2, 12.4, 12.6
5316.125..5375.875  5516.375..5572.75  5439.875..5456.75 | 0.04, 13.7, 12.4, 13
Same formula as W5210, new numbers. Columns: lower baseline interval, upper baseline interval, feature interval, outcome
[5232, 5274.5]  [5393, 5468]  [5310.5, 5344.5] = 0.00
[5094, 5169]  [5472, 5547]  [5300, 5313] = -0.02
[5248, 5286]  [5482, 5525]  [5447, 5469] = 0.02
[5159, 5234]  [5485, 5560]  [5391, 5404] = 0.02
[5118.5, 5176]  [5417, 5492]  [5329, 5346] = -0.02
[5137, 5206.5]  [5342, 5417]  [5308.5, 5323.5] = -0.01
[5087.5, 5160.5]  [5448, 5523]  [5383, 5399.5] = 0.02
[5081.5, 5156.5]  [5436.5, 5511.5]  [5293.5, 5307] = -0.04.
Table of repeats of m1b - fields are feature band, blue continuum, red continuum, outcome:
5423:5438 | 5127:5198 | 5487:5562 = 0.05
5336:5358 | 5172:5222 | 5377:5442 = -0.01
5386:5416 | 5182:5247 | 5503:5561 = 0.03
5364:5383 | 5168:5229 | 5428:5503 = 0.01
